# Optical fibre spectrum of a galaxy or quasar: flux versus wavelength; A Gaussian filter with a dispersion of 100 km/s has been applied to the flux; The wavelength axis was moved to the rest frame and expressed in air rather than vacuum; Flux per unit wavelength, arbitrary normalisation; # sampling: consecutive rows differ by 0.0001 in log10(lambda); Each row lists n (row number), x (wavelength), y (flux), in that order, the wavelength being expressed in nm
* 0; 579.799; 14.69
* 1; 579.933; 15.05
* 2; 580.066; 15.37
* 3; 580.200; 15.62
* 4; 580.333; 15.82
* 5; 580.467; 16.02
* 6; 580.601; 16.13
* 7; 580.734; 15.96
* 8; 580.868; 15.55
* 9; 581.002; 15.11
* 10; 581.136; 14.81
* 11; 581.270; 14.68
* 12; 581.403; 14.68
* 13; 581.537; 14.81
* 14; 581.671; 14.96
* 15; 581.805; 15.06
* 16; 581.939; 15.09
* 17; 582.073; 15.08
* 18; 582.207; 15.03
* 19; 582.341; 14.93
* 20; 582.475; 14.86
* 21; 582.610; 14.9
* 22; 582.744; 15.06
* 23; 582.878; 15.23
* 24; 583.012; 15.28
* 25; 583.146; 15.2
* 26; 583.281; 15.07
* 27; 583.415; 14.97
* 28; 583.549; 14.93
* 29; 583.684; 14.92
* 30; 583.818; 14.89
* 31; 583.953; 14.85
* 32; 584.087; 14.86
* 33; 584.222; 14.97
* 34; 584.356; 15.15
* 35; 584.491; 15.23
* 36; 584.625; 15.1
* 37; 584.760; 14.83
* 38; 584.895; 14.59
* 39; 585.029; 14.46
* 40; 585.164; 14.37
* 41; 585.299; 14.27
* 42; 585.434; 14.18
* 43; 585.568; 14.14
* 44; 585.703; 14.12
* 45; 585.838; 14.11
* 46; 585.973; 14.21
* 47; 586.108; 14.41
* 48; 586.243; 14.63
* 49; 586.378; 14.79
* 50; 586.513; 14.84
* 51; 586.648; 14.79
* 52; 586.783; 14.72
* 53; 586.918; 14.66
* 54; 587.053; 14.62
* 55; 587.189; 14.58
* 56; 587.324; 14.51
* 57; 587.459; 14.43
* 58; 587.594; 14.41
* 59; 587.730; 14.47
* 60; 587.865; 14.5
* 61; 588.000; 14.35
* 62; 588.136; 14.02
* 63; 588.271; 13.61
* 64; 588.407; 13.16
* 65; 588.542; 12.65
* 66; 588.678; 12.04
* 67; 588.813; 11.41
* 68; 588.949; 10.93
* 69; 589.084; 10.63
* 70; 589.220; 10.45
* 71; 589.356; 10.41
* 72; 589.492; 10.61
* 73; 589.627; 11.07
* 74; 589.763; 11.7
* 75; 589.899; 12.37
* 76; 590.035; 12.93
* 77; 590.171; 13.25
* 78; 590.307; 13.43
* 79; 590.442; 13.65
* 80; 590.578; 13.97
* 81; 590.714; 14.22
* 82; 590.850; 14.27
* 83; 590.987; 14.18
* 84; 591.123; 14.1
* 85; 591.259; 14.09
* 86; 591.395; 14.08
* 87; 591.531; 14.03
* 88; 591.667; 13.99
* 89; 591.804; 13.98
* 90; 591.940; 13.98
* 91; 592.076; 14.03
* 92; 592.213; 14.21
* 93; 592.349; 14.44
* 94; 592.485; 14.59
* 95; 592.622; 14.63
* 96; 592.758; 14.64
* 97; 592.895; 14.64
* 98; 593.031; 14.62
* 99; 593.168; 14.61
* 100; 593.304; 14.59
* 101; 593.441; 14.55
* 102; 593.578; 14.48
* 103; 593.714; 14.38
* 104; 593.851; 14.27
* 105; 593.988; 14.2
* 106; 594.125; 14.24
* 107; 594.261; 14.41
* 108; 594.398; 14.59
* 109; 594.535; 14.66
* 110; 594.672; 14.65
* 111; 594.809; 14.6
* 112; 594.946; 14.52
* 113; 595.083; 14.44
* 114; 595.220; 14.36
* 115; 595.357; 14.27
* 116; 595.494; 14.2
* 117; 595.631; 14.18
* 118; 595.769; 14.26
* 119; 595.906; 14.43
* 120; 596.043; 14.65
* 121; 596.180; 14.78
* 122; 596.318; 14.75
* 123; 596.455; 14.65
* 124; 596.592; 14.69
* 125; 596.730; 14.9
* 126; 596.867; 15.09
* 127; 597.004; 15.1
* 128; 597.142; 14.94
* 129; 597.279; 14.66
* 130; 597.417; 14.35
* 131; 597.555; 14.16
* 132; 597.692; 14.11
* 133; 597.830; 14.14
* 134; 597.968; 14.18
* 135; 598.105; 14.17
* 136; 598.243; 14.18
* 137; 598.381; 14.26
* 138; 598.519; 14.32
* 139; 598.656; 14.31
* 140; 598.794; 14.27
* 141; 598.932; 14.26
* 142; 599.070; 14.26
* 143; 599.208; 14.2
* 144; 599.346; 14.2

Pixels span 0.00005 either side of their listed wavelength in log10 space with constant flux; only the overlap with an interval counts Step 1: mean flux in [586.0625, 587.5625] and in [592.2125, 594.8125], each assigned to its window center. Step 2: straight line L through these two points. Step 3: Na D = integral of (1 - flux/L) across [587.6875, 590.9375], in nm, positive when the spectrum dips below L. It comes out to 0.43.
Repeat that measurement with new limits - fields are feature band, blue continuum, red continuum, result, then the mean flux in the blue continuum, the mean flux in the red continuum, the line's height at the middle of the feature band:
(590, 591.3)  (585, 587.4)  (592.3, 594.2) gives 0.06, 14.5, 14.5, 14.5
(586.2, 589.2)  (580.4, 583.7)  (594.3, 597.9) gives 0.24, 15.1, 14.5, 14.9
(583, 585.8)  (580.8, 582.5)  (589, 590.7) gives -0.15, 15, 12.1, 14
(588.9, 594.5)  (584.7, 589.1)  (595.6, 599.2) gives 0.24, 14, 14.5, 14.2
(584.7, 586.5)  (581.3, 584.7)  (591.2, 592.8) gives 0.05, 15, 14.2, 14.8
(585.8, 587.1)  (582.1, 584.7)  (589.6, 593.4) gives 0.00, 15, 13.9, 14.6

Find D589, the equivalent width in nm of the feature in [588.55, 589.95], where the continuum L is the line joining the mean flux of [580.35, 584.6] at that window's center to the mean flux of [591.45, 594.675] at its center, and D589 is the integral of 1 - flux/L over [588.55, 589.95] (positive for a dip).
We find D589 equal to 0.33 nm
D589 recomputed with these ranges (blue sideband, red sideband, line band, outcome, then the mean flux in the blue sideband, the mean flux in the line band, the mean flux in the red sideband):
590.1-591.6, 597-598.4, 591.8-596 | -0.09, 13.9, 14.4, 14.3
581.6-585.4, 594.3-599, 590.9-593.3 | 0.05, 14.9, 14.3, 14.5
